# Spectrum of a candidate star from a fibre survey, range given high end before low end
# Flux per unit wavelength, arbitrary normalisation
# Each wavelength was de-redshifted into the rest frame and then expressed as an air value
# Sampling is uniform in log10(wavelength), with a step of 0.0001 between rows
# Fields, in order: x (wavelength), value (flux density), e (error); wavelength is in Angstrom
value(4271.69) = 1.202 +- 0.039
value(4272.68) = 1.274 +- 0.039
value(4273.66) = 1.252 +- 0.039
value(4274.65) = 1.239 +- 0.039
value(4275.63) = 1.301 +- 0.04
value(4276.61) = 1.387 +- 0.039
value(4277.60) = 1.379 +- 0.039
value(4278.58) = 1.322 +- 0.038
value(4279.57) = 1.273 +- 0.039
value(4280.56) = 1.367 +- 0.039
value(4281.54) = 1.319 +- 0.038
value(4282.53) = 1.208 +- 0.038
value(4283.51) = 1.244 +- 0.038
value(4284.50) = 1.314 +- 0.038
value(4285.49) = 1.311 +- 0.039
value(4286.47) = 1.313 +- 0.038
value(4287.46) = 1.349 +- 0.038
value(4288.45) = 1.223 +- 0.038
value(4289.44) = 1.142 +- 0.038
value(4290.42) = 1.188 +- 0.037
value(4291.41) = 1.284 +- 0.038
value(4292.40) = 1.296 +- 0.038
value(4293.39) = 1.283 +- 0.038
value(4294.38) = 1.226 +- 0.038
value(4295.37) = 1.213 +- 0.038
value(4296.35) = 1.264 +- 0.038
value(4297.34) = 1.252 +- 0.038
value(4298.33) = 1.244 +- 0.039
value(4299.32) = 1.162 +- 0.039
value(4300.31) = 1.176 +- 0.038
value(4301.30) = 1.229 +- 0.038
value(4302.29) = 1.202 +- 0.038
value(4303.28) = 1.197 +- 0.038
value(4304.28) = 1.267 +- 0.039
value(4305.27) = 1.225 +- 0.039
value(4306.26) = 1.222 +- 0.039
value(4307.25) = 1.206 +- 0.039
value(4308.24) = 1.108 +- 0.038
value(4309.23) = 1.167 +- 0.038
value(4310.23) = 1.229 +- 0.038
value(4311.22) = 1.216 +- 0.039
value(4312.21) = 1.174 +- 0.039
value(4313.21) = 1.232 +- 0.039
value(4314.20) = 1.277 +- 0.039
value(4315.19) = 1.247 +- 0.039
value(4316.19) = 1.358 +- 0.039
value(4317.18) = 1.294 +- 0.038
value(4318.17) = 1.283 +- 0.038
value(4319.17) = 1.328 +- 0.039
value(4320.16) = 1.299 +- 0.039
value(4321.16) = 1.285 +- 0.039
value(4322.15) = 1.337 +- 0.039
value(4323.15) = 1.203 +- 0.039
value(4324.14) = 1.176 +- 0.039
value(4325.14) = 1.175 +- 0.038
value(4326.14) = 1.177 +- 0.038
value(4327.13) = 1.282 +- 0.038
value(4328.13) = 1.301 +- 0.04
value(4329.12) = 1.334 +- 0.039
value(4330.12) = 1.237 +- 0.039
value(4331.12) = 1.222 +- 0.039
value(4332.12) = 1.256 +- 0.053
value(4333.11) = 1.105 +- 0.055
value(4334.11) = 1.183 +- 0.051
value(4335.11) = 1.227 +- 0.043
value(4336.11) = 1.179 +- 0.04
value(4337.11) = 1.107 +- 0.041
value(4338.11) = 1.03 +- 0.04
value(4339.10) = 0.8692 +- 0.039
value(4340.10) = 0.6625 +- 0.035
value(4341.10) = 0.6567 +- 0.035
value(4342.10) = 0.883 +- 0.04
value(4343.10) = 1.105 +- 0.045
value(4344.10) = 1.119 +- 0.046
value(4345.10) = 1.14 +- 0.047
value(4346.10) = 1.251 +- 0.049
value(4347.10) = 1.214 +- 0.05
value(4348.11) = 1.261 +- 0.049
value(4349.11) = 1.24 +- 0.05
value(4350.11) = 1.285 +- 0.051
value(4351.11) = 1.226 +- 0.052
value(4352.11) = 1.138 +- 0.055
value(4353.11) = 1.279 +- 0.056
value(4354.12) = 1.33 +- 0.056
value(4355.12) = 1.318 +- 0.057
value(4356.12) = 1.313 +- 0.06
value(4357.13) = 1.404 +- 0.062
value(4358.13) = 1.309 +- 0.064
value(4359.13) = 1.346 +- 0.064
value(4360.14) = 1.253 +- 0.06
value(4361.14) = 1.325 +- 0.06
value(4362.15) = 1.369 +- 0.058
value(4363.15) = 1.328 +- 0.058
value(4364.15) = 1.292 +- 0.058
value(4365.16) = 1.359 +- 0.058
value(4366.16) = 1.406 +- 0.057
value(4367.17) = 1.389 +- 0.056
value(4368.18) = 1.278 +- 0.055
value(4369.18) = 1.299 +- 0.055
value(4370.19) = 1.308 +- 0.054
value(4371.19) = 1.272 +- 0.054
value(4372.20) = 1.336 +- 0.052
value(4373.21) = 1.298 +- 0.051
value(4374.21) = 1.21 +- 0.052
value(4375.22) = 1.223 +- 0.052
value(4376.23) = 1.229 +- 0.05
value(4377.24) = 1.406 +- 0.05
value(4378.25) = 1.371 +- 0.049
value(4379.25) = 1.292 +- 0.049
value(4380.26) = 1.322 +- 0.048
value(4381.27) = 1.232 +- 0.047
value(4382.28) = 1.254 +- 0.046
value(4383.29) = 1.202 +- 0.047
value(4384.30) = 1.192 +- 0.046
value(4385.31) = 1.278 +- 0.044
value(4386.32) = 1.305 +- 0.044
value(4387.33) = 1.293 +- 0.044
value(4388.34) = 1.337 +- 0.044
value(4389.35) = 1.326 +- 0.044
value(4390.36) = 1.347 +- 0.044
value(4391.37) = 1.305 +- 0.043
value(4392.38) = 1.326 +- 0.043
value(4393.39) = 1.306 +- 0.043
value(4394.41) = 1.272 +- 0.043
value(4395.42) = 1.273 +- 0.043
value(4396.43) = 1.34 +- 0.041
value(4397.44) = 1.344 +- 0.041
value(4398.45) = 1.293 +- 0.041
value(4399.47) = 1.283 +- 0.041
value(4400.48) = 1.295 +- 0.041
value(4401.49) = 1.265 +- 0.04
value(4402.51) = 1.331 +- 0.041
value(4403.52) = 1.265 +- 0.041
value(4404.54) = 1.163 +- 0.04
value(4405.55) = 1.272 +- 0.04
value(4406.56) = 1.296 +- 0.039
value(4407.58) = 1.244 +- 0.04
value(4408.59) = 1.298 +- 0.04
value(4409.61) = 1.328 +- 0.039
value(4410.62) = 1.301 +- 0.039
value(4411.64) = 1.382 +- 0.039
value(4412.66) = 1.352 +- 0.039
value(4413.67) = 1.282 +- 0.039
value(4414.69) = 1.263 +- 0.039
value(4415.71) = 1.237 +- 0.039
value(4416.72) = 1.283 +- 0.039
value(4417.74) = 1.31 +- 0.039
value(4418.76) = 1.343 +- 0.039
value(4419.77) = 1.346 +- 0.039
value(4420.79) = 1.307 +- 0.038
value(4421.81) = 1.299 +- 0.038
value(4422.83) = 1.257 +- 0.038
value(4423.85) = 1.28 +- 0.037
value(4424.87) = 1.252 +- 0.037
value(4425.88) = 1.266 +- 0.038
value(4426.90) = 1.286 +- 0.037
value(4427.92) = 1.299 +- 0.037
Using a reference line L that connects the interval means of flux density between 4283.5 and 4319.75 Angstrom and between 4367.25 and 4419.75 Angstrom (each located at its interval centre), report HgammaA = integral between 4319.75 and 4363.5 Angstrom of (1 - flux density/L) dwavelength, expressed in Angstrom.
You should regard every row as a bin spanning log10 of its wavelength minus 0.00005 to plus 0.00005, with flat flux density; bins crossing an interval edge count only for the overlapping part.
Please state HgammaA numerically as 2.3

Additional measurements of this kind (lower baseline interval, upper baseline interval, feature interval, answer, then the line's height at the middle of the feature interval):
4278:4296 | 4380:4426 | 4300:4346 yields 3.6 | 1.28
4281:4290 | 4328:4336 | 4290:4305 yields 0.3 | 1.26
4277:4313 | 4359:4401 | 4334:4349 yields 2.5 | 1.28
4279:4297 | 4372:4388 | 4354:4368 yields -0.7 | 1.28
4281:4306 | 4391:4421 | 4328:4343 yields 2.2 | 1.26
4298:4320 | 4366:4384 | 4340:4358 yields 1.4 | 1.27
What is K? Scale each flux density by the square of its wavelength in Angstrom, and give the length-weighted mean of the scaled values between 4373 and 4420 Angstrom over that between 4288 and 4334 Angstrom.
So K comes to 1.1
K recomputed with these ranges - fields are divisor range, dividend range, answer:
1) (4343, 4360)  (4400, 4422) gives 1.06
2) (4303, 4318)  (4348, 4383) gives 1.08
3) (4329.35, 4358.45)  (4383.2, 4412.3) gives 1.14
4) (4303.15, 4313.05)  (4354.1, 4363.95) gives 1.13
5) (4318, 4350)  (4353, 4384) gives 1.15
